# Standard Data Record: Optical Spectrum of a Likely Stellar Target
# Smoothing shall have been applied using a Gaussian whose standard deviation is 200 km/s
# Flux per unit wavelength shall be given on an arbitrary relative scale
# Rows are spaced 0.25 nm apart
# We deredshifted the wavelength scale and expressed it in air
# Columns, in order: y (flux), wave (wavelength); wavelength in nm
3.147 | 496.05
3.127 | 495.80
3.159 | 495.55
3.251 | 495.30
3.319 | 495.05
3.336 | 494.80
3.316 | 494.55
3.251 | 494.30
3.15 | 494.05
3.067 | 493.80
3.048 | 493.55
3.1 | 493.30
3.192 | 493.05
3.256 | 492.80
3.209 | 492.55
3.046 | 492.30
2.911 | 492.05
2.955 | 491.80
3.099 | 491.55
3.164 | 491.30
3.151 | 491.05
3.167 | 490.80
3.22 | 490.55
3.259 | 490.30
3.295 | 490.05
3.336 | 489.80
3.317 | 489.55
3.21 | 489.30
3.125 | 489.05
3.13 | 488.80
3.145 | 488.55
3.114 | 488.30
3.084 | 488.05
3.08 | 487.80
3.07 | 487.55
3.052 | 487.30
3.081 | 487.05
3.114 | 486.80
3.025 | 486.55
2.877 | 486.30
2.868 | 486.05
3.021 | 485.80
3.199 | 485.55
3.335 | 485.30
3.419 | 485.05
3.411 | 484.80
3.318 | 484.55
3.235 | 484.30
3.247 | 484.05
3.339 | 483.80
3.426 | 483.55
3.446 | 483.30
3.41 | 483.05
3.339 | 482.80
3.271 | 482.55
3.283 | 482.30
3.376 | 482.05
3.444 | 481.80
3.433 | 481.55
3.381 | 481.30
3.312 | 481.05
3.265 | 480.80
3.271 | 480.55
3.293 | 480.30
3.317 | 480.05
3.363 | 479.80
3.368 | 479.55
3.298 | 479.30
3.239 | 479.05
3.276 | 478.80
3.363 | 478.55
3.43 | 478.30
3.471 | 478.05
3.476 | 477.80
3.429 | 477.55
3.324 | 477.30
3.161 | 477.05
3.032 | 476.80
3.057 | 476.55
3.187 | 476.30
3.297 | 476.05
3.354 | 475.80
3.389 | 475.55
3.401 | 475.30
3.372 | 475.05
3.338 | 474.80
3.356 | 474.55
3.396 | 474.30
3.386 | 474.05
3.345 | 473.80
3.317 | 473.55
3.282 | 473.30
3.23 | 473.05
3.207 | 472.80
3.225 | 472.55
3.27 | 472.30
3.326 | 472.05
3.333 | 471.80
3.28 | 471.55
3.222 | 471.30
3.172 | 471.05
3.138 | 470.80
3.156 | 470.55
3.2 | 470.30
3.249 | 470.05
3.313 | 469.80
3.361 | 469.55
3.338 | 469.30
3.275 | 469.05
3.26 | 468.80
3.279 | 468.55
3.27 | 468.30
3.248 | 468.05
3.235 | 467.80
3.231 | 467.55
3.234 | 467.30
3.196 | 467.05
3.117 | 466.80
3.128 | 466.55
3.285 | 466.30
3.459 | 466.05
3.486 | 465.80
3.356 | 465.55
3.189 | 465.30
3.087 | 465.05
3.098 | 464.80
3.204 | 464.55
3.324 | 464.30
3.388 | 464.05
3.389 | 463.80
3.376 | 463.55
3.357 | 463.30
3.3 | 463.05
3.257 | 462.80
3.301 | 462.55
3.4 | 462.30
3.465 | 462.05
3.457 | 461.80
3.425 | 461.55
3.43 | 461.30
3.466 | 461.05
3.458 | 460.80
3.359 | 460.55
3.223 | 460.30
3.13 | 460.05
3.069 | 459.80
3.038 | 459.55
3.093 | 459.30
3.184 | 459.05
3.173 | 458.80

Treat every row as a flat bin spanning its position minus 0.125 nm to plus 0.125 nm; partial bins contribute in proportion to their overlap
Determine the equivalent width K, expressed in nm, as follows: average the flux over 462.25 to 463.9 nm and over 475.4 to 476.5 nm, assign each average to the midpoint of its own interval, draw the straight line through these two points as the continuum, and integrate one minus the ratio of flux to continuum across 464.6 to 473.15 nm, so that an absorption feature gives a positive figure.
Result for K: 0.176 nm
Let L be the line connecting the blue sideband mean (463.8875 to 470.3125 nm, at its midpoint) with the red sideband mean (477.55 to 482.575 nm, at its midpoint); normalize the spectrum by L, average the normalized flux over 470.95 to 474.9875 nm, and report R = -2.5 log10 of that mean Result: 0.00 mag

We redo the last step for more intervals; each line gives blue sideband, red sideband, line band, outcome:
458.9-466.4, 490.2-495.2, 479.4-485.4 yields -0.05 mag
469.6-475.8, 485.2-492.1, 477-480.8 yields -0.04 mag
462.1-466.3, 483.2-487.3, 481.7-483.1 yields -0.04 mag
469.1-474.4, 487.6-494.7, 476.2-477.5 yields 0.03 mag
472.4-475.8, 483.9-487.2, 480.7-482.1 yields -0.05 mag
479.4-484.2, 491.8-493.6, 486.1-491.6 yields 0.02 mag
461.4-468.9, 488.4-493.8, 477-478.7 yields -0.05 mag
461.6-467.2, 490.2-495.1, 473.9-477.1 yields -0.01 mag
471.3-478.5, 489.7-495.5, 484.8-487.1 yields 0.04 mag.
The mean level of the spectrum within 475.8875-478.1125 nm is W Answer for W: 3.27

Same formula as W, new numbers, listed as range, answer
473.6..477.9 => 3.31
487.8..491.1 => 3.19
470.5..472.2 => 3.24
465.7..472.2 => 3.26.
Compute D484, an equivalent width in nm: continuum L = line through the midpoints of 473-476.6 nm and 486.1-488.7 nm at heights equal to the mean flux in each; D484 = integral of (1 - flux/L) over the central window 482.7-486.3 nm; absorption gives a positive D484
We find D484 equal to -0.175 nm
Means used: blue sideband 3.32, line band 3.27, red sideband 3.06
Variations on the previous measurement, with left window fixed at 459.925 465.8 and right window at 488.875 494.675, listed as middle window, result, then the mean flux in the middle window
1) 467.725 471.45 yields 0.05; 3.25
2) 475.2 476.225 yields -0.03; 3.35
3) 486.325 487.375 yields 0.05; 3.05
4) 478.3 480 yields -0.05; 3.33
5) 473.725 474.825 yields -0.03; 3.37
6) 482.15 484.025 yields -0.08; 3.35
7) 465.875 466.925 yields 0.02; 3.26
